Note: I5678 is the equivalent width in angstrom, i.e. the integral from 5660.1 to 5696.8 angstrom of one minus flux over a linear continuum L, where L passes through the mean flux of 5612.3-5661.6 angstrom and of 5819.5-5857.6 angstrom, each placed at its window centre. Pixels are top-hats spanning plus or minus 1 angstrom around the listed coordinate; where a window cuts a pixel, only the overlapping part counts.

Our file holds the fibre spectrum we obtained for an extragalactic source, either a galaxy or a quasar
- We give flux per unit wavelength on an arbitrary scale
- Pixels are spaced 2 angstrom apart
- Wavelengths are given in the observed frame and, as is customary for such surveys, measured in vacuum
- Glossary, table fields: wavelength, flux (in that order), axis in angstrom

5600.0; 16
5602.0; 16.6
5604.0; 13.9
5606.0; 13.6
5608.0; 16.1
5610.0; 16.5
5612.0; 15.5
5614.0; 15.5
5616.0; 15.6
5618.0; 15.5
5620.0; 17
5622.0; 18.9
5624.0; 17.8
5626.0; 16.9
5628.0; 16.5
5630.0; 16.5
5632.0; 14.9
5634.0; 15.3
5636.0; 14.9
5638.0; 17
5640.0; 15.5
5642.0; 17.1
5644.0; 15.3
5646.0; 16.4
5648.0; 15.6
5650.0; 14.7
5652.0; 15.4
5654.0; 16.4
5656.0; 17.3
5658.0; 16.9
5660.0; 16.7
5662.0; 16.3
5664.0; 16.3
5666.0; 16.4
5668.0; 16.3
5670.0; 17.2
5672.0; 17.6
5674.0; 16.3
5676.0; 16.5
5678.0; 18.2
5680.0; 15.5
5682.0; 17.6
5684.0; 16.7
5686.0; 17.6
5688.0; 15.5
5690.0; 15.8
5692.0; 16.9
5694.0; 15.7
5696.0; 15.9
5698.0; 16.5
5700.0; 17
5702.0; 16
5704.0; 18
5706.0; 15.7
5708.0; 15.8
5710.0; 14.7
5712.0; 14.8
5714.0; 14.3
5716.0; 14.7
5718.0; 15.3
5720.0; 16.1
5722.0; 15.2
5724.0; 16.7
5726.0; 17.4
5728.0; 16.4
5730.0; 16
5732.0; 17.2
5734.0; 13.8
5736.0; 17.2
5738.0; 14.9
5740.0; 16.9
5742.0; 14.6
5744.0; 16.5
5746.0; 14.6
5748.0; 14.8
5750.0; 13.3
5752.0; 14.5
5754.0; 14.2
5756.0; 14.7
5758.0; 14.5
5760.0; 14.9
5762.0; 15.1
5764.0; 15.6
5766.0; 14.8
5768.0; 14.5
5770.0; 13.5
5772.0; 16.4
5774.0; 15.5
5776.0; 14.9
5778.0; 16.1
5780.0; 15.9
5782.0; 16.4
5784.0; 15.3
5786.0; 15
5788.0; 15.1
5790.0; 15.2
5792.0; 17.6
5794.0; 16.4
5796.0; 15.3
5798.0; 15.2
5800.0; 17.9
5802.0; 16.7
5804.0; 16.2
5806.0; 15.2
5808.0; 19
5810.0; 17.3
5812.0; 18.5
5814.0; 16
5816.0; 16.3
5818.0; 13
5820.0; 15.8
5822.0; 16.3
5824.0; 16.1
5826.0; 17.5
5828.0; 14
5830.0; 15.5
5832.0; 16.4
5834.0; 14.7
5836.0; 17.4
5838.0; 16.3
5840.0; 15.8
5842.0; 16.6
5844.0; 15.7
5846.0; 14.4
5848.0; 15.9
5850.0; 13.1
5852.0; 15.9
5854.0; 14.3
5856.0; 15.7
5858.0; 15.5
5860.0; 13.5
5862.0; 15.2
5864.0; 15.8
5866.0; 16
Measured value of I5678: -1.1 angstrom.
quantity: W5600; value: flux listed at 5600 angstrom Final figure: 16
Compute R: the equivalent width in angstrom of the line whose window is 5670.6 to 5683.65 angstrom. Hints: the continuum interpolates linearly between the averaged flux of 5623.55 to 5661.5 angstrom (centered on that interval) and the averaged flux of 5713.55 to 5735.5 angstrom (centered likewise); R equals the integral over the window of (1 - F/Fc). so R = -0.8 angstrom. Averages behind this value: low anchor 16.1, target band 16.9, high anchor 15.8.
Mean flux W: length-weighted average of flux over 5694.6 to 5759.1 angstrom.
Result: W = 15.6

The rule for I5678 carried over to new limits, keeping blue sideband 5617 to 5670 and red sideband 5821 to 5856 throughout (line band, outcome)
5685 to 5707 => -0.39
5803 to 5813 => -0.95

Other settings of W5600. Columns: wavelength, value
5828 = 14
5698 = 16.5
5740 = 16.9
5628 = 16.5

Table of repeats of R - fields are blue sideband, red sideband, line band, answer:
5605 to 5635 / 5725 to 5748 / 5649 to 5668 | -0.24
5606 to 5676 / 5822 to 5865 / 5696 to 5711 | -0.18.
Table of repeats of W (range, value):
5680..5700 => 16.4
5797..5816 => 16.9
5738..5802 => 15.3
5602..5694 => 16.3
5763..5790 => 15.3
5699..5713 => 16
